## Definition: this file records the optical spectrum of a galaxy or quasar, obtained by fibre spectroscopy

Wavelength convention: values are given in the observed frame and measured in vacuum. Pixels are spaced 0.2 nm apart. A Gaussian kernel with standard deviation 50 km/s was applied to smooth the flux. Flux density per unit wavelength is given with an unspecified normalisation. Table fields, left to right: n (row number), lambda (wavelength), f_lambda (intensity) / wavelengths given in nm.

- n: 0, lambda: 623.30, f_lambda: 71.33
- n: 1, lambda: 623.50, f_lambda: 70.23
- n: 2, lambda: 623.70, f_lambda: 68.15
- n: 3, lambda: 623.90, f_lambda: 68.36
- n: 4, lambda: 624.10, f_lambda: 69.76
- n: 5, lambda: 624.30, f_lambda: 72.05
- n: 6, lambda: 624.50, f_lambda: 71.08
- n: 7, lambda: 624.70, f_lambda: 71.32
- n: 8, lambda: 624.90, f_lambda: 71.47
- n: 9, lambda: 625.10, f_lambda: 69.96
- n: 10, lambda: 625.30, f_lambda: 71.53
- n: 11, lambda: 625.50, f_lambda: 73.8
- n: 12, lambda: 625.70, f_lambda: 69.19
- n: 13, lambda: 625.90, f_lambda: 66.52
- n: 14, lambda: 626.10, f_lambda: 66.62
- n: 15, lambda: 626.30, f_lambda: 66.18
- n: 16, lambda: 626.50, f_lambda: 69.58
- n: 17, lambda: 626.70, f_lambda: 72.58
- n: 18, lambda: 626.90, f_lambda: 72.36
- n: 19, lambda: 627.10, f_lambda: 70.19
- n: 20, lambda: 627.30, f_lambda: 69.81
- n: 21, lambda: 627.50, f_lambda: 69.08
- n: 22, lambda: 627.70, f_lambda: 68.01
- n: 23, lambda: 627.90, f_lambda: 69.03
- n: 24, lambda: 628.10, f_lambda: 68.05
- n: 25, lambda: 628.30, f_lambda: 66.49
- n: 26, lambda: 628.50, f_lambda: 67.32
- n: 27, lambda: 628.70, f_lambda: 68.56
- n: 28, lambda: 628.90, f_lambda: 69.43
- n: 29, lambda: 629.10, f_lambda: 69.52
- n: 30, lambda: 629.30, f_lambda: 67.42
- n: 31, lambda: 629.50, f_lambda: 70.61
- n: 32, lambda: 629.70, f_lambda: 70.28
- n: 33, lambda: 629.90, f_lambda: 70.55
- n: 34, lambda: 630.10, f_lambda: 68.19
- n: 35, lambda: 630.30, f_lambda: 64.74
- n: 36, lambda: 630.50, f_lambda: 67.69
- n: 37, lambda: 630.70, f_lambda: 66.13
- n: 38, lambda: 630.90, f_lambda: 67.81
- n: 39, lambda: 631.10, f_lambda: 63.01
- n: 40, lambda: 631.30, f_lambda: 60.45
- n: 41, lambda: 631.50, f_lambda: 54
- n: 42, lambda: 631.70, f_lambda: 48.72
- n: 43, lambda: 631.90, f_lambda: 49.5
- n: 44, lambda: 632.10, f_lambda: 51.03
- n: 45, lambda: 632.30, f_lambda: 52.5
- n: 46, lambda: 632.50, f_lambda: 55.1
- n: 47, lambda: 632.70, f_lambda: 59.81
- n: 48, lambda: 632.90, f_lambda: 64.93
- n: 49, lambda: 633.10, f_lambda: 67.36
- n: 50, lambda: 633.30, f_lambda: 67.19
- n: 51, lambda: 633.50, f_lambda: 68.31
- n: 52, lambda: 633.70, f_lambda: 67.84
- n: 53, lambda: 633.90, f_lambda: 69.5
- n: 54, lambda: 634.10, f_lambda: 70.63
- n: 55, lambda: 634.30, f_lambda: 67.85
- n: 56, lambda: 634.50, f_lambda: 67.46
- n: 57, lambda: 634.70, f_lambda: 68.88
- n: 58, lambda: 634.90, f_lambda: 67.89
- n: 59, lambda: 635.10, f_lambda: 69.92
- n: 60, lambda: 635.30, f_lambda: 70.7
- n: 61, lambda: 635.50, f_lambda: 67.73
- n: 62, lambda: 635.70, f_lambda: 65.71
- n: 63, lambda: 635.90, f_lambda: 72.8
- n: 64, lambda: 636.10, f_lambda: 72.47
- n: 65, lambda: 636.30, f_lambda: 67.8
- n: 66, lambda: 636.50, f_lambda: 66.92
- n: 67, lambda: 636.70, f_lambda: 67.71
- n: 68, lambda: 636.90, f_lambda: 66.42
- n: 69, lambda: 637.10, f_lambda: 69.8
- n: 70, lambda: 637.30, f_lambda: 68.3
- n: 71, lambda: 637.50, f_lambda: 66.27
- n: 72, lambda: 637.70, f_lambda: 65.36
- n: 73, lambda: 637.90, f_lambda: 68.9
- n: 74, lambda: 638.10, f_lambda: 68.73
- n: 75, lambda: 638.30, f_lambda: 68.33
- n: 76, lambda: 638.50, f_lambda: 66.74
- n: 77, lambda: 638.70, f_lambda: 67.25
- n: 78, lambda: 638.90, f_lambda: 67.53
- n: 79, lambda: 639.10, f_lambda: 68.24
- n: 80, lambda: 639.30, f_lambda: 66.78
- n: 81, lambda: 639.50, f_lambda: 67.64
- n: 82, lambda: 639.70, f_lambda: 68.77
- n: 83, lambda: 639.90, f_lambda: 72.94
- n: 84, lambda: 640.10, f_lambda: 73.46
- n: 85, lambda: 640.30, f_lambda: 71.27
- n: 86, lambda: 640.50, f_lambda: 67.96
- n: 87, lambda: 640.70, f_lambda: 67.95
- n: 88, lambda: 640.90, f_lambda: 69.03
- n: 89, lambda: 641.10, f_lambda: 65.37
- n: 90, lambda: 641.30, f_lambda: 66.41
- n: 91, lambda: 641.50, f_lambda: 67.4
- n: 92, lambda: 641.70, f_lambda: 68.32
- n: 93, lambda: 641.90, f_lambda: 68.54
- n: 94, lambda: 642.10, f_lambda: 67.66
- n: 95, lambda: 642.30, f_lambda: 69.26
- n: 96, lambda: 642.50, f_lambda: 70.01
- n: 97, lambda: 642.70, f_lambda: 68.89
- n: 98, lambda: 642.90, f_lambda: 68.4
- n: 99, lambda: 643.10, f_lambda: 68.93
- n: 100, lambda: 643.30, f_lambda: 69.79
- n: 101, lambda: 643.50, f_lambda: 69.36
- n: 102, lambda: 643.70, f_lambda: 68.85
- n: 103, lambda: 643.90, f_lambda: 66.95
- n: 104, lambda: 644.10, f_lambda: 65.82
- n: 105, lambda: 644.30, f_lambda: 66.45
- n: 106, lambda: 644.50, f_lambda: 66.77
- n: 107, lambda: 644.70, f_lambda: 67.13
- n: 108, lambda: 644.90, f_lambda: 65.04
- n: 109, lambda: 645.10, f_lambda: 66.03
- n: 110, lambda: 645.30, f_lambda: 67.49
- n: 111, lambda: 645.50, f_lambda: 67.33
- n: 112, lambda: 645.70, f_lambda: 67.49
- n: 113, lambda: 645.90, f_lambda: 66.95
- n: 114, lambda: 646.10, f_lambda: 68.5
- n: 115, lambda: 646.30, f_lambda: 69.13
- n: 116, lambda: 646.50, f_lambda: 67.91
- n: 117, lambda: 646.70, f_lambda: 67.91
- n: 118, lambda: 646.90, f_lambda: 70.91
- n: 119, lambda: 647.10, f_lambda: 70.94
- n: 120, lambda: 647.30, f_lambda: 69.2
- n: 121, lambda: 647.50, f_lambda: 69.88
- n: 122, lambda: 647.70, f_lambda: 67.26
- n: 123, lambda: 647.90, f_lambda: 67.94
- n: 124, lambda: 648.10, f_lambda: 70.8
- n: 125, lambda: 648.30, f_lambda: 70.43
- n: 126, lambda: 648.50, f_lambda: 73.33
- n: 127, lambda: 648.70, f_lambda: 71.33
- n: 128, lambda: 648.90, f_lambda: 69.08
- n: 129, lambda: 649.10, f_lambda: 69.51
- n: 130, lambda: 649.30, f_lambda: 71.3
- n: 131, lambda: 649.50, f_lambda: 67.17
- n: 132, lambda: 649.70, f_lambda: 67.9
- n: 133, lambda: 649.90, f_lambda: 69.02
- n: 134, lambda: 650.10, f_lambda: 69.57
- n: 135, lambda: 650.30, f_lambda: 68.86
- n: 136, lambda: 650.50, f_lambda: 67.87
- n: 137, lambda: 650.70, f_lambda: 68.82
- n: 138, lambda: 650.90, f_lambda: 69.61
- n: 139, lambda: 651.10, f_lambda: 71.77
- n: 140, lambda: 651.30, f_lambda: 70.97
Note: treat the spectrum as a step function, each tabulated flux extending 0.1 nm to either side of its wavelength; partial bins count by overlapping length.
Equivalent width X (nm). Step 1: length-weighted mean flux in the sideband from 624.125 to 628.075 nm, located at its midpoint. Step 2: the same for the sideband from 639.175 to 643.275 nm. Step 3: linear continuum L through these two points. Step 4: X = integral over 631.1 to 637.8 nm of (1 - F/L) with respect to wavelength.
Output 0.44 nm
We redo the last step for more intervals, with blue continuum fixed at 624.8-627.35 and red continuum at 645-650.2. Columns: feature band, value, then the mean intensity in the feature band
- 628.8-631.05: 0.05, 68.3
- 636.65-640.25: 0.06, 68.3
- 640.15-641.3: 0.02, 68.4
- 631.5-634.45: 0.35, 61.3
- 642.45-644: 0.01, 68.9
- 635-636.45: 0.00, 69.5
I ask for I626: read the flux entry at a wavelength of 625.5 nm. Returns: 73.8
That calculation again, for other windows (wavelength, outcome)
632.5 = 55.1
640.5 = 67.96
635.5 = 67.73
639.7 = 68.77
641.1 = 65.37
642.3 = 69.26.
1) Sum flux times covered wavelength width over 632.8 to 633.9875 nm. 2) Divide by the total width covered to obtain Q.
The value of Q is 67.5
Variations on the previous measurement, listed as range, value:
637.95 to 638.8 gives 67.8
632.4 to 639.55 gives 67.5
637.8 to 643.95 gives 68.6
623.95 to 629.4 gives 69.5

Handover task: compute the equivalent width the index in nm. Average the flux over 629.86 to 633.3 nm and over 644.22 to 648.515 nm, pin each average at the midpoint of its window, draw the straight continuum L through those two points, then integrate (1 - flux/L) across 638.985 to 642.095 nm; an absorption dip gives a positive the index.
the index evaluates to -0.16 nm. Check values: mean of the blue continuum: 60.7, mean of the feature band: 68.6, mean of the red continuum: 68.3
